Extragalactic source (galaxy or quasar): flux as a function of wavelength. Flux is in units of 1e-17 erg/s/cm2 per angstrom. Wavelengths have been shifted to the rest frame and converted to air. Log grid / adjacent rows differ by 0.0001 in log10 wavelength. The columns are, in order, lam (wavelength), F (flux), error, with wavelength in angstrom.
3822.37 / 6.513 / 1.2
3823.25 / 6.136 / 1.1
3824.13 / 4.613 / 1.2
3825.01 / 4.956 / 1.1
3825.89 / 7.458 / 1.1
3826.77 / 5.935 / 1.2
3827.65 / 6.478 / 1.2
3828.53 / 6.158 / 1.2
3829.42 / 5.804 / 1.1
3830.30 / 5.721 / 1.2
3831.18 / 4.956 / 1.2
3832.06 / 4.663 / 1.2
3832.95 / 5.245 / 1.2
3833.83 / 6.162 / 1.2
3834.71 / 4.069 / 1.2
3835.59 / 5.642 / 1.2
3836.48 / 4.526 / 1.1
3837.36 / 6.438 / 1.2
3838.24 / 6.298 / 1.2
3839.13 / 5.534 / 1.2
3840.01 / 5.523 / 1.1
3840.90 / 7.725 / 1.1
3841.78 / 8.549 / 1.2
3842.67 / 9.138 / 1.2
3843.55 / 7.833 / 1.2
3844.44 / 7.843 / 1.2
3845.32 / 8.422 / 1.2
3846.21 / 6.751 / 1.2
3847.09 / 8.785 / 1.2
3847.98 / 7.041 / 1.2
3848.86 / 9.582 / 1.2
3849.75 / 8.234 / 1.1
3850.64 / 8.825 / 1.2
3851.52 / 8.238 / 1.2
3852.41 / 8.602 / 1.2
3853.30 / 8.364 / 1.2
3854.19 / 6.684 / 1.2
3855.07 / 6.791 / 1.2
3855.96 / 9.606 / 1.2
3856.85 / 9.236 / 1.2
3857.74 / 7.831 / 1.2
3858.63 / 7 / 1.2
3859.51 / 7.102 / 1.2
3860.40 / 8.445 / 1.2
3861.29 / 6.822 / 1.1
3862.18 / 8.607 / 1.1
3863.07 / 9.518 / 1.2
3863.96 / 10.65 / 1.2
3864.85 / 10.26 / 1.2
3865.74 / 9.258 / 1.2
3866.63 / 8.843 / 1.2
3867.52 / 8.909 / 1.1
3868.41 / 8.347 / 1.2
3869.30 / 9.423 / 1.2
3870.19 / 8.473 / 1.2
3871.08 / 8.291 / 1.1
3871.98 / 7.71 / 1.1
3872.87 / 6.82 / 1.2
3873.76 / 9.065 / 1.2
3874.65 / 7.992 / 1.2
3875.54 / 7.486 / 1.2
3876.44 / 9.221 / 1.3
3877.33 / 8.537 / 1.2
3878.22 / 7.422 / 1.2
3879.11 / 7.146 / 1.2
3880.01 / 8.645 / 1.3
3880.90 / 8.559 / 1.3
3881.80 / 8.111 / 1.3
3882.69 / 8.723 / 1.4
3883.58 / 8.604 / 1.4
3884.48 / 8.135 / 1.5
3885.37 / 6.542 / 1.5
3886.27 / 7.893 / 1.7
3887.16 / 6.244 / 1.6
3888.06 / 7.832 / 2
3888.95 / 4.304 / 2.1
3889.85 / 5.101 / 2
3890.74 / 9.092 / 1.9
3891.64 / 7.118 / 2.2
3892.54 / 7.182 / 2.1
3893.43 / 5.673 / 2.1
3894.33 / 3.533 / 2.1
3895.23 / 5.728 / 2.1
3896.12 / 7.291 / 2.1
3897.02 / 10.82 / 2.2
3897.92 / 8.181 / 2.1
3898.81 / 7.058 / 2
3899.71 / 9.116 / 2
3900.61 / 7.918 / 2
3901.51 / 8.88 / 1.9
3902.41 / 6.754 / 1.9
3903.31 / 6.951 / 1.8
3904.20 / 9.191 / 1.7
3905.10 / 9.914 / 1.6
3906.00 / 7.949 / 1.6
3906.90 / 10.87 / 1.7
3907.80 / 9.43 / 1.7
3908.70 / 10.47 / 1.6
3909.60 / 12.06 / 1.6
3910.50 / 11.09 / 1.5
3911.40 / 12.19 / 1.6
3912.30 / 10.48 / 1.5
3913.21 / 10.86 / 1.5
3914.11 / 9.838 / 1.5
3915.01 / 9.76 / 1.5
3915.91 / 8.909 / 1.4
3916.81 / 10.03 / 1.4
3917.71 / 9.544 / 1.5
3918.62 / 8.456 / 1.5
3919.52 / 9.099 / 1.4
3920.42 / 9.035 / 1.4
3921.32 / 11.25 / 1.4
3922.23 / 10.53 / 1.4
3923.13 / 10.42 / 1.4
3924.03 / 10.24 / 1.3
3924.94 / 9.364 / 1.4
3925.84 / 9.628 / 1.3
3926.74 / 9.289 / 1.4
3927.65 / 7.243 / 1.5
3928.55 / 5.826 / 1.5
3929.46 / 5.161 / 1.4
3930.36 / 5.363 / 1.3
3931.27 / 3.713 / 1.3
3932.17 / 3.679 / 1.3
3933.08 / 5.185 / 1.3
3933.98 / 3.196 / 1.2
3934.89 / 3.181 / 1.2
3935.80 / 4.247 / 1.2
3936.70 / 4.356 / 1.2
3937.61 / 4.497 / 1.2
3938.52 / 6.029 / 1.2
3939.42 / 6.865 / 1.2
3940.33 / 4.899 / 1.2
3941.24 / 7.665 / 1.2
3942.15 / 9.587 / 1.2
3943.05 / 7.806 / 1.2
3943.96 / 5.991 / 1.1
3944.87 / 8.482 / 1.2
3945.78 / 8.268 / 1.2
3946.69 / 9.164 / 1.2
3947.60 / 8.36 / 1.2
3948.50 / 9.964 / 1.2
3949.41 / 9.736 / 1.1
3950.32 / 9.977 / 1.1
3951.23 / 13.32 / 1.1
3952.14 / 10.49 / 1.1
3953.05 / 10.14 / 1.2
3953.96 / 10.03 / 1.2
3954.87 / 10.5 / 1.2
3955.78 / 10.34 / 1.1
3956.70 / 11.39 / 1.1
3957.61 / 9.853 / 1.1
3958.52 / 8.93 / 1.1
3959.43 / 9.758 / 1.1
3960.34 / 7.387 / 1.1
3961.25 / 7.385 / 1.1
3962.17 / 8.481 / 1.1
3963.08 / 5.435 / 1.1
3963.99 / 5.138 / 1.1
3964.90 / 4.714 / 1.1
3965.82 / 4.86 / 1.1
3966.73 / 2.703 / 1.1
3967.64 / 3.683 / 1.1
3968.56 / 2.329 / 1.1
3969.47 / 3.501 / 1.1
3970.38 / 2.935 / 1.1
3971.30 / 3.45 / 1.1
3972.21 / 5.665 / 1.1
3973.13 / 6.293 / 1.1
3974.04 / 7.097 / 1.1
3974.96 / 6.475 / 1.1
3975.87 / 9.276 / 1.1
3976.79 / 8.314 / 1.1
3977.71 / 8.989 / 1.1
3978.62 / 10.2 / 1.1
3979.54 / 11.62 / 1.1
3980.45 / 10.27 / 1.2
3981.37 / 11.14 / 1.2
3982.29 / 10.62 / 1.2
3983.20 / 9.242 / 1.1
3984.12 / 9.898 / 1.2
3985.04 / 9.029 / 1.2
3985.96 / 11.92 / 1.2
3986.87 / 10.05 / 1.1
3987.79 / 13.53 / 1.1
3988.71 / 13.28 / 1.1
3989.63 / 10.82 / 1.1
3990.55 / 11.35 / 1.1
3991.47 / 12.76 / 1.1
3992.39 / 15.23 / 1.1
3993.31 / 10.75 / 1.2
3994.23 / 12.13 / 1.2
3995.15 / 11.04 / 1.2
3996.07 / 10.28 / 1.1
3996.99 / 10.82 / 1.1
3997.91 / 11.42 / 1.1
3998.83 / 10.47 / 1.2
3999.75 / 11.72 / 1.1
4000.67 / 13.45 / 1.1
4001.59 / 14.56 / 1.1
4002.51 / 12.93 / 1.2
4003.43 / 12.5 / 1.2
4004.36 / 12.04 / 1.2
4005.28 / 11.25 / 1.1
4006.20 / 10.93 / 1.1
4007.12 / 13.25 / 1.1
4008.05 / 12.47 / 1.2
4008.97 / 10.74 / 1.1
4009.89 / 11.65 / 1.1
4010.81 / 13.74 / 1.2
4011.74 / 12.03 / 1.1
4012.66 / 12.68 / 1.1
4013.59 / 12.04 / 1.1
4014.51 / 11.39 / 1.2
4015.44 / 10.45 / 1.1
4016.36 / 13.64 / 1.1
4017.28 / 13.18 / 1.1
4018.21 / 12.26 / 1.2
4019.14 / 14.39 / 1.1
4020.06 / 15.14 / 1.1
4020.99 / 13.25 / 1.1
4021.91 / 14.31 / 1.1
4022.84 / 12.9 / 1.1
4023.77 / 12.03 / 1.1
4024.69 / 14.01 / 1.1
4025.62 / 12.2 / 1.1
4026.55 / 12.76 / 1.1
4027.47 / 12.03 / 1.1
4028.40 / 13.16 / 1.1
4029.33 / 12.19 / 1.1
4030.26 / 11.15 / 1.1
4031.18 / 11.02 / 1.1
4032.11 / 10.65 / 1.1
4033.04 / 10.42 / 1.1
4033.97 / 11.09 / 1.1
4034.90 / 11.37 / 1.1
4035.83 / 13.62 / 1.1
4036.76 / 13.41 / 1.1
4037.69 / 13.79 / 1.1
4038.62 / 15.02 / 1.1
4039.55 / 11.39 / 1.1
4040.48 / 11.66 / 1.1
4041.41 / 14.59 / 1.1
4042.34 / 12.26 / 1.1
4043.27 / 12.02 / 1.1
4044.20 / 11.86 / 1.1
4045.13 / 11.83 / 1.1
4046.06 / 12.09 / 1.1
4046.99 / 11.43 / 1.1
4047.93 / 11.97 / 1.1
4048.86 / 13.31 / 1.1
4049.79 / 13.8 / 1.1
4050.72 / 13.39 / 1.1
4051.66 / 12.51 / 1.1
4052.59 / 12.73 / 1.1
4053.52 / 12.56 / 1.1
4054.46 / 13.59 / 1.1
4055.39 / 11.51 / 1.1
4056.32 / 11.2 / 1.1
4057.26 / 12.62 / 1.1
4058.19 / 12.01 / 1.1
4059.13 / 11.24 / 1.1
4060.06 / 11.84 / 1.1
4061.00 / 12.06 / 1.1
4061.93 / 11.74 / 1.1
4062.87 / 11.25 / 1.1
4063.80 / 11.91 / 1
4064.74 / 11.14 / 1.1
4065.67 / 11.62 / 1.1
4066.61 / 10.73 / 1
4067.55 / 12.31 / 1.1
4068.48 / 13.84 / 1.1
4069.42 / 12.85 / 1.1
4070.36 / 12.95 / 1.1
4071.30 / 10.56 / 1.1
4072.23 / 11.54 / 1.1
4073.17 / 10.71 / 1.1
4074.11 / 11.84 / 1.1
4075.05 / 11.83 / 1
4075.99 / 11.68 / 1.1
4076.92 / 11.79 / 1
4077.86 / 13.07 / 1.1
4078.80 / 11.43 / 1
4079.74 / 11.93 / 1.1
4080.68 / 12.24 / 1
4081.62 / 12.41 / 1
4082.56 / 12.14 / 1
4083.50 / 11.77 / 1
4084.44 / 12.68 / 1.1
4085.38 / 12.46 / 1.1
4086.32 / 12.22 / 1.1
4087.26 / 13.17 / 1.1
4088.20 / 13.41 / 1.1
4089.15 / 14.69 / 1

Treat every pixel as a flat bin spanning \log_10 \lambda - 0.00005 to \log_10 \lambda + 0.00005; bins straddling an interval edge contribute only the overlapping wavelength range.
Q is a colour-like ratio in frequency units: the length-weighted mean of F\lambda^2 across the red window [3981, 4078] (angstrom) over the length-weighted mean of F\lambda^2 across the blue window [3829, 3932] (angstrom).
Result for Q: 1.6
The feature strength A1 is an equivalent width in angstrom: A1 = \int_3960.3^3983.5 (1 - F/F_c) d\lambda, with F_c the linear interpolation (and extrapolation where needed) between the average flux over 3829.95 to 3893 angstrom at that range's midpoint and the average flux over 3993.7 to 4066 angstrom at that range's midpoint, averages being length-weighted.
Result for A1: 8.5 angstrom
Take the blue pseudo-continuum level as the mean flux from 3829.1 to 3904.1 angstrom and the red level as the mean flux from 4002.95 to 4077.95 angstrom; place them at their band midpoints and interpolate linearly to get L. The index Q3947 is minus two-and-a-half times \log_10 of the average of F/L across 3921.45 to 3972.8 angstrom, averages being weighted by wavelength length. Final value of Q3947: 0.33 mag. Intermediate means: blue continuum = 7.58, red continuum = 12.3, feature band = 7.17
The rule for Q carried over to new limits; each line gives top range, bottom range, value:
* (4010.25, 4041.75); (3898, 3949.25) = 1.63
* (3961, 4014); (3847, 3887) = 1.25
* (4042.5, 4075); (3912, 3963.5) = 1.56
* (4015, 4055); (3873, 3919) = 1.61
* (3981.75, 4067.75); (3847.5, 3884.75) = 1.57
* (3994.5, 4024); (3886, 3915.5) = 1.55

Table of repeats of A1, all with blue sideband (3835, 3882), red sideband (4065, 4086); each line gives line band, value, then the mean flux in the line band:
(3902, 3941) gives 4.5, 8.06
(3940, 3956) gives 0.8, 9.17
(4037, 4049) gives -1.2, 12.6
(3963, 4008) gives 4.0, 9.49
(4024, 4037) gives -1.0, 12.1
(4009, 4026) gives -2.9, 12.8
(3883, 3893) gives 1.7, 7.12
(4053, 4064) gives -0.3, 12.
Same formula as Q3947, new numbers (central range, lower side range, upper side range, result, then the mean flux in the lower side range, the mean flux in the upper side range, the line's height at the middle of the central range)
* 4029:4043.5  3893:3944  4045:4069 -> -0.063 mag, 7.95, 12.2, 11.5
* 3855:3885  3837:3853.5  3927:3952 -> -0.122 mag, 7.77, 6.8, 7.52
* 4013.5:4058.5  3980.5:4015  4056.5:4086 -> -0.061 mag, 11.7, 11.9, 11.8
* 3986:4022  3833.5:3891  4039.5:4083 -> -0.132 mag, 7.81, 12.1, 10.9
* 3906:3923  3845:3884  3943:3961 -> -0.131 mag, 8.34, 9.51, 9.01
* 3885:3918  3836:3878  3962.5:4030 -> 0.055 mag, 8.06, 10.5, 8.84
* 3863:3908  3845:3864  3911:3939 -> -0.006 mag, 8.18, 7.75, 7.99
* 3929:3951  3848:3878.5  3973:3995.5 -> 0.435 mag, 8.4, 10.5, 9.74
